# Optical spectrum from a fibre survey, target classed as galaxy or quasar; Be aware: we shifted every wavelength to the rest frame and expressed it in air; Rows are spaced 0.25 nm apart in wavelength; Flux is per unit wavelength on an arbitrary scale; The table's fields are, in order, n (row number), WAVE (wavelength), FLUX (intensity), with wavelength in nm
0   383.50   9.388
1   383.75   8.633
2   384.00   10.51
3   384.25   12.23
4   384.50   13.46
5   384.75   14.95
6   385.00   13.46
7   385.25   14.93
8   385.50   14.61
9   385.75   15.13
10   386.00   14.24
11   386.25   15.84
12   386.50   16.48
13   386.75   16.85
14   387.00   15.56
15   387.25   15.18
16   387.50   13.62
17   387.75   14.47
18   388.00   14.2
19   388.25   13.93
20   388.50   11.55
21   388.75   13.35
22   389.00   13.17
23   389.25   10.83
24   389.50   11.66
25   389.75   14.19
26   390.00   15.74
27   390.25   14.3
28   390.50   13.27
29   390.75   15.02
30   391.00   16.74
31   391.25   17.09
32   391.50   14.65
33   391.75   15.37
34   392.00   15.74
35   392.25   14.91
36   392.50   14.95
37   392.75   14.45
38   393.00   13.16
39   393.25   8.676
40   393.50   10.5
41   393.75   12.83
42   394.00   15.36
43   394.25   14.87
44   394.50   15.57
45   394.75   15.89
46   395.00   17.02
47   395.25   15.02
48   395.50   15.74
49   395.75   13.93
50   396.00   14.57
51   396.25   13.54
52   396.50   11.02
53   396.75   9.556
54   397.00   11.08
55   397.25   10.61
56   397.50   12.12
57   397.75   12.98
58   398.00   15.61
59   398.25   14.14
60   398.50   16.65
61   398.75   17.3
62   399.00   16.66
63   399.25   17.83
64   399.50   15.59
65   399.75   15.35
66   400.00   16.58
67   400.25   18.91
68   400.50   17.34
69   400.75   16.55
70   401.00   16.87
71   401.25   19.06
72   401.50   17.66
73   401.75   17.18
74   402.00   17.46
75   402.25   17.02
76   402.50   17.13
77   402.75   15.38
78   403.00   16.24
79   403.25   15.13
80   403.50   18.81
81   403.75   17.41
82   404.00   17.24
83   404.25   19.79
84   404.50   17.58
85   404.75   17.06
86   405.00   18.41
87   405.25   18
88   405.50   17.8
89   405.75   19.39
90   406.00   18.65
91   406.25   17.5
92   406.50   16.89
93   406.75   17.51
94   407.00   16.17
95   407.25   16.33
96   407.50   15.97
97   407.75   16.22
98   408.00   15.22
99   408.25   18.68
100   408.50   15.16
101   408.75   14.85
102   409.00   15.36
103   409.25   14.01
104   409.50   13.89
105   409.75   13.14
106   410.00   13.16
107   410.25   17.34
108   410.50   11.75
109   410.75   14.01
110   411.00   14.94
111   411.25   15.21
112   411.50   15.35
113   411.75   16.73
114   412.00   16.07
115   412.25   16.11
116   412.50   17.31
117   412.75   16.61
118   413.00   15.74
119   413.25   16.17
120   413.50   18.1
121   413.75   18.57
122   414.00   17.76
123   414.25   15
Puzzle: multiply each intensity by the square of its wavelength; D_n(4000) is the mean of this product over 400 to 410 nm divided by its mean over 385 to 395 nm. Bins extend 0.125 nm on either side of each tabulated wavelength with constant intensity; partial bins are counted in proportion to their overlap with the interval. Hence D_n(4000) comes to 1.27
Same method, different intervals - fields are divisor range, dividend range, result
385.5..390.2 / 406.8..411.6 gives 1.18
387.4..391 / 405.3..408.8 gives 1.36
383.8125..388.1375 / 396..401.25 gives 1.11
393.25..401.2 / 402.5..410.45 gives 1.18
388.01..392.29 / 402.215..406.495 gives 1.33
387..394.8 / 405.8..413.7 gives 1.24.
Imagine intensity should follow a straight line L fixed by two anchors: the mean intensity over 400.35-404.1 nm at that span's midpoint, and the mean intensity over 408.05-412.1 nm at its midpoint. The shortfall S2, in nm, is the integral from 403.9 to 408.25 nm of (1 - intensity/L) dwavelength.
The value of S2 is -0.37 nm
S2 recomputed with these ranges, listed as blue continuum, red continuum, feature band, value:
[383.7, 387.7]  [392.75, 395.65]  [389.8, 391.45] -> -0.13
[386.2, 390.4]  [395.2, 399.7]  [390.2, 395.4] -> -0.16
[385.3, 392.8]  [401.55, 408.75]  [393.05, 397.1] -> 0.54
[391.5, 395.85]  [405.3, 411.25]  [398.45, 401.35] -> -0.40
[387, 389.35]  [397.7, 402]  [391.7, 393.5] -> 0.13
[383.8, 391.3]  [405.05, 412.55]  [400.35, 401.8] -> -0.21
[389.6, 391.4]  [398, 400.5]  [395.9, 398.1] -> 0.53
